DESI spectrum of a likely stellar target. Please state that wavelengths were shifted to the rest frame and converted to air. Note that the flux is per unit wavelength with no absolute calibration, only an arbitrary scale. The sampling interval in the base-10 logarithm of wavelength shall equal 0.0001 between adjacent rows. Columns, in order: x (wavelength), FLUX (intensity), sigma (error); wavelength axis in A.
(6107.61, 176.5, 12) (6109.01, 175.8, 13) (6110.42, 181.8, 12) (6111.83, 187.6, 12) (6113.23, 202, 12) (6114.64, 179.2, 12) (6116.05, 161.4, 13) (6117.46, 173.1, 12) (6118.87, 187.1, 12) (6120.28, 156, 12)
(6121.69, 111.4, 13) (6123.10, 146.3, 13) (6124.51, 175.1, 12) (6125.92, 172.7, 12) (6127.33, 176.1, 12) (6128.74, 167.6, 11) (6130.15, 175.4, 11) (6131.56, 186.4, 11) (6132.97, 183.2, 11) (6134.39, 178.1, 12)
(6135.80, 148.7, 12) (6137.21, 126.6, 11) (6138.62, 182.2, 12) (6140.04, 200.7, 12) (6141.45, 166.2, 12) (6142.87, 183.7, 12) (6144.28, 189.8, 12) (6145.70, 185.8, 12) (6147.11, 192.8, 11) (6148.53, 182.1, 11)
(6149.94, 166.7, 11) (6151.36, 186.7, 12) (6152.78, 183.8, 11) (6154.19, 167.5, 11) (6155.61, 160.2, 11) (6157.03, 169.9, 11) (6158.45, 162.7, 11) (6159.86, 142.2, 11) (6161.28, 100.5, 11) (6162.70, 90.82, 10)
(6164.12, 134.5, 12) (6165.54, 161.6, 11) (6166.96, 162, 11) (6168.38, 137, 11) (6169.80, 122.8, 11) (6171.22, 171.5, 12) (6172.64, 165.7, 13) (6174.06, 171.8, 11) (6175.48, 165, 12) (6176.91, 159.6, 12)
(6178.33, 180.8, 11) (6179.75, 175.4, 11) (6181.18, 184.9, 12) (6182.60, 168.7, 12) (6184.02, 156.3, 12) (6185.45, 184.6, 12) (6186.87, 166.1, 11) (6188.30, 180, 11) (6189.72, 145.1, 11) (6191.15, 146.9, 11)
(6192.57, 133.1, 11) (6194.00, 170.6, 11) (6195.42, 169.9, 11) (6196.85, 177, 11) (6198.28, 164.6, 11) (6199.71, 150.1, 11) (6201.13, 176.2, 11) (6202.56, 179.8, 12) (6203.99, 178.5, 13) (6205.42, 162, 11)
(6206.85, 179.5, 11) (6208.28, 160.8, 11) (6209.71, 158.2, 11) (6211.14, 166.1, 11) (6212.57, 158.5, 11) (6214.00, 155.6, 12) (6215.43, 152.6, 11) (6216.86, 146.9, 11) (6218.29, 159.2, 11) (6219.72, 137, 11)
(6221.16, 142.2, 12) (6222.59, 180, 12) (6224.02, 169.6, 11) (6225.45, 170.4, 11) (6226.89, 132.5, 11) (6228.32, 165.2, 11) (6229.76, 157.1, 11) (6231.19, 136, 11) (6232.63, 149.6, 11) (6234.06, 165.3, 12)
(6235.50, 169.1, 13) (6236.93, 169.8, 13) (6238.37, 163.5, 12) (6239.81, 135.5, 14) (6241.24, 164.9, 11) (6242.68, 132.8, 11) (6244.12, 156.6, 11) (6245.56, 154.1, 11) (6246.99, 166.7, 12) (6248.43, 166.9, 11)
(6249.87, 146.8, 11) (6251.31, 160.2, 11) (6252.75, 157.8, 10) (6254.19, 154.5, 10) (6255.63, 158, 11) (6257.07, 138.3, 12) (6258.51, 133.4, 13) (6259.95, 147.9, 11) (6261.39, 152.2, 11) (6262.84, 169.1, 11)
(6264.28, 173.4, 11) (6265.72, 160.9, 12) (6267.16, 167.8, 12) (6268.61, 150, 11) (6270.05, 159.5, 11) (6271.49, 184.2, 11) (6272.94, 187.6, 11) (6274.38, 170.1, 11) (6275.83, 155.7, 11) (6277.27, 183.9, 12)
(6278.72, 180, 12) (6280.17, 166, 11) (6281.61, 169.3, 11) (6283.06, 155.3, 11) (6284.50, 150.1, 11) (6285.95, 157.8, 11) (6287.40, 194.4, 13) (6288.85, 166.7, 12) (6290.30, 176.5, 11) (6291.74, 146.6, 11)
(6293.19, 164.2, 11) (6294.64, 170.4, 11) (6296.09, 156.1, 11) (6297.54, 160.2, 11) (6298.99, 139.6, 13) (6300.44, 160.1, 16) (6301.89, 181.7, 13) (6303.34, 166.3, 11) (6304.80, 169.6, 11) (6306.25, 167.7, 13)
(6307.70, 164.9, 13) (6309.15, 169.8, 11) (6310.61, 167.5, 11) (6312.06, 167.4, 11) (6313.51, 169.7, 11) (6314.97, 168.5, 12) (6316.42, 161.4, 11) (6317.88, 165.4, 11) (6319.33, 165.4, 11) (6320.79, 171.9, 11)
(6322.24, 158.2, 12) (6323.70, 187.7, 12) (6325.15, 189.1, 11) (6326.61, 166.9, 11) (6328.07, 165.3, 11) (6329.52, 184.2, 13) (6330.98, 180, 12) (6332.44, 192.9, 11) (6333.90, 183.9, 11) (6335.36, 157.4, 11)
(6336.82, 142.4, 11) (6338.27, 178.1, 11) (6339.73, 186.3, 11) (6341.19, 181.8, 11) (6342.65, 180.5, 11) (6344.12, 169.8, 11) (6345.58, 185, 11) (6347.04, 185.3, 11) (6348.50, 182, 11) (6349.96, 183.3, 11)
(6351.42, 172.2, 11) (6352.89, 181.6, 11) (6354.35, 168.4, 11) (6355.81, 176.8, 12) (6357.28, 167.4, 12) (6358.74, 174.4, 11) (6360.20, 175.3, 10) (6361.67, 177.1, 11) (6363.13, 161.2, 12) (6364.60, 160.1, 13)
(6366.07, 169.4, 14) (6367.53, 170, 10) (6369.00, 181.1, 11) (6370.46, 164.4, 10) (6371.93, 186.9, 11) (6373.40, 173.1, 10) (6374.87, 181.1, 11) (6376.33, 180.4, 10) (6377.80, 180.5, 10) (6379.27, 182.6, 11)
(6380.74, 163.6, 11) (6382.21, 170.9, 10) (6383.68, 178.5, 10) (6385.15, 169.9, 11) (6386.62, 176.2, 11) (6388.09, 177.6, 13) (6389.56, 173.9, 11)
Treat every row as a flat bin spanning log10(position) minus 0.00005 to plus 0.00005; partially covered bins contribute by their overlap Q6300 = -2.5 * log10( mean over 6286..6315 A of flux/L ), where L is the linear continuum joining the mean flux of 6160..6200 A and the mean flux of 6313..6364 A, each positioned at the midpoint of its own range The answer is 0.025 mag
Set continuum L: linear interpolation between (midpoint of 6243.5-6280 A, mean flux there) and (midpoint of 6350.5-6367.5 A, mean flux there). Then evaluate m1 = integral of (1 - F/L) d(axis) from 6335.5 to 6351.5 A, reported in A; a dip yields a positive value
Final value -0.6 A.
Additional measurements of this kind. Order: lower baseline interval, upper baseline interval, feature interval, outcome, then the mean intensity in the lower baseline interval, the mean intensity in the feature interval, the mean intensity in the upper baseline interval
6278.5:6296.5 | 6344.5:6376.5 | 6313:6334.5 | -0.47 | 165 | 174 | 175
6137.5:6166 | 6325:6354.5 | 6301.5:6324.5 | 0.83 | 165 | 169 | 177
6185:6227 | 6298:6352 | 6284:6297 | 0.33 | 162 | 165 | 172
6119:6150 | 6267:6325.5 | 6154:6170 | 2.62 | 171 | 142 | 167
